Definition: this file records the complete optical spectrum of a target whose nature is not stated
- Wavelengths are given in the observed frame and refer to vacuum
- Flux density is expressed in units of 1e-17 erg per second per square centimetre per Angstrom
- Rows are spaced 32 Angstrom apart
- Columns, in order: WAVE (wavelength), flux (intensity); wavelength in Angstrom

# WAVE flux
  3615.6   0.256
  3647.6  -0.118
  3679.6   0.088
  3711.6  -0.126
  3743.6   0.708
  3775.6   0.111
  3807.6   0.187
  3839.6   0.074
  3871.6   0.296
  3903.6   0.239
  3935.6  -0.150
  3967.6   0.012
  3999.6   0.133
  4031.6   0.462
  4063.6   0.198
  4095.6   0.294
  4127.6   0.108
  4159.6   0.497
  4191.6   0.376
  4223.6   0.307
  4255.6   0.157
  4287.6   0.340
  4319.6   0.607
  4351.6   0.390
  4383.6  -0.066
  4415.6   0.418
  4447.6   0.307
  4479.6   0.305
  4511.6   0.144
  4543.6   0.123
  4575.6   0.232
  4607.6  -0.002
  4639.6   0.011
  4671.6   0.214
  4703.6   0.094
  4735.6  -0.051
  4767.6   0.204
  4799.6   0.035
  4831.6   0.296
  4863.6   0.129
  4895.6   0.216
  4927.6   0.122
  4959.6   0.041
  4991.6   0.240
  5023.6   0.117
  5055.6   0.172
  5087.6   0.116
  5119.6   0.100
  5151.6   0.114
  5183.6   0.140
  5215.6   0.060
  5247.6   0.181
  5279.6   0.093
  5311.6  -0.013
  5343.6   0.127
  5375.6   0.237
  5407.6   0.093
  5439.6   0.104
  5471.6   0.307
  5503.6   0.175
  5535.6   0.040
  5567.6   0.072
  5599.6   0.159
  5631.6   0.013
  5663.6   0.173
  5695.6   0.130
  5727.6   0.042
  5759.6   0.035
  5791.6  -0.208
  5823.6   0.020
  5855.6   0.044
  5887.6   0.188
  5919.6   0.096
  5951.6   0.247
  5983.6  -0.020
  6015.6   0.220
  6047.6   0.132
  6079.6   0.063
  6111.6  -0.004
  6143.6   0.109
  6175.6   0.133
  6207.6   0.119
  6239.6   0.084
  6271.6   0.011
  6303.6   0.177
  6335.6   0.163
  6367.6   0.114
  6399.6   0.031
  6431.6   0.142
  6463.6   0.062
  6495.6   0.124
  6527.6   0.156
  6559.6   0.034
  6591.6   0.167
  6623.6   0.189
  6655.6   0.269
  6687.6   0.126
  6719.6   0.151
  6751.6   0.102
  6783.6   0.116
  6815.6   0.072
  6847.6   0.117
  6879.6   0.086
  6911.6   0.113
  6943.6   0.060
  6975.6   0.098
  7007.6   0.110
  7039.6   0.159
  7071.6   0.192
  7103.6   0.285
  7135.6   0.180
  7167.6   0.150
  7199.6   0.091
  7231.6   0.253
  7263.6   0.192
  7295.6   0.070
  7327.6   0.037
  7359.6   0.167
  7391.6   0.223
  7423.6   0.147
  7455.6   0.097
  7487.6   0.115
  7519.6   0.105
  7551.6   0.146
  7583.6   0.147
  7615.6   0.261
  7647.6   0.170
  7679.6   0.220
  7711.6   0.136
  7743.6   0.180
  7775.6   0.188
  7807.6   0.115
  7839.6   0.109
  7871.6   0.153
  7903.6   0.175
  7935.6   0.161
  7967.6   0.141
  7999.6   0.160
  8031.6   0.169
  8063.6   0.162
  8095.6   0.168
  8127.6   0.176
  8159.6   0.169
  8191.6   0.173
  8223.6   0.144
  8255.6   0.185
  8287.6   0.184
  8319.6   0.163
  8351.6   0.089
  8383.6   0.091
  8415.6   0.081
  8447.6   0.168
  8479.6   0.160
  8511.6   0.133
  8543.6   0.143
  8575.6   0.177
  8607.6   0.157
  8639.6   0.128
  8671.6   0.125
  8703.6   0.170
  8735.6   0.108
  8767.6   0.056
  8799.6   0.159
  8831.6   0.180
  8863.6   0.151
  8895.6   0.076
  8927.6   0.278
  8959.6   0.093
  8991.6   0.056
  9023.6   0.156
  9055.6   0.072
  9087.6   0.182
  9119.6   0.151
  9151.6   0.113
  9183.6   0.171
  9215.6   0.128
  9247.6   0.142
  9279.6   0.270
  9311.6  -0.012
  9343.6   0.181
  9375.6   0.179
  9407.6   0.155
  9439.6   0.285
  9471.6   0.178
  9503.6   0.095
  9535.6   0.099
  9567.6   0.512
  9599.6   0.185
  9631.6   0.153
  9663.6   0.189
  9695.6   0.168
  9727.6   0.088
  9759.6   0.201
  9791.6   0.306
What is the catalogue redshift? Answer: 0.909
